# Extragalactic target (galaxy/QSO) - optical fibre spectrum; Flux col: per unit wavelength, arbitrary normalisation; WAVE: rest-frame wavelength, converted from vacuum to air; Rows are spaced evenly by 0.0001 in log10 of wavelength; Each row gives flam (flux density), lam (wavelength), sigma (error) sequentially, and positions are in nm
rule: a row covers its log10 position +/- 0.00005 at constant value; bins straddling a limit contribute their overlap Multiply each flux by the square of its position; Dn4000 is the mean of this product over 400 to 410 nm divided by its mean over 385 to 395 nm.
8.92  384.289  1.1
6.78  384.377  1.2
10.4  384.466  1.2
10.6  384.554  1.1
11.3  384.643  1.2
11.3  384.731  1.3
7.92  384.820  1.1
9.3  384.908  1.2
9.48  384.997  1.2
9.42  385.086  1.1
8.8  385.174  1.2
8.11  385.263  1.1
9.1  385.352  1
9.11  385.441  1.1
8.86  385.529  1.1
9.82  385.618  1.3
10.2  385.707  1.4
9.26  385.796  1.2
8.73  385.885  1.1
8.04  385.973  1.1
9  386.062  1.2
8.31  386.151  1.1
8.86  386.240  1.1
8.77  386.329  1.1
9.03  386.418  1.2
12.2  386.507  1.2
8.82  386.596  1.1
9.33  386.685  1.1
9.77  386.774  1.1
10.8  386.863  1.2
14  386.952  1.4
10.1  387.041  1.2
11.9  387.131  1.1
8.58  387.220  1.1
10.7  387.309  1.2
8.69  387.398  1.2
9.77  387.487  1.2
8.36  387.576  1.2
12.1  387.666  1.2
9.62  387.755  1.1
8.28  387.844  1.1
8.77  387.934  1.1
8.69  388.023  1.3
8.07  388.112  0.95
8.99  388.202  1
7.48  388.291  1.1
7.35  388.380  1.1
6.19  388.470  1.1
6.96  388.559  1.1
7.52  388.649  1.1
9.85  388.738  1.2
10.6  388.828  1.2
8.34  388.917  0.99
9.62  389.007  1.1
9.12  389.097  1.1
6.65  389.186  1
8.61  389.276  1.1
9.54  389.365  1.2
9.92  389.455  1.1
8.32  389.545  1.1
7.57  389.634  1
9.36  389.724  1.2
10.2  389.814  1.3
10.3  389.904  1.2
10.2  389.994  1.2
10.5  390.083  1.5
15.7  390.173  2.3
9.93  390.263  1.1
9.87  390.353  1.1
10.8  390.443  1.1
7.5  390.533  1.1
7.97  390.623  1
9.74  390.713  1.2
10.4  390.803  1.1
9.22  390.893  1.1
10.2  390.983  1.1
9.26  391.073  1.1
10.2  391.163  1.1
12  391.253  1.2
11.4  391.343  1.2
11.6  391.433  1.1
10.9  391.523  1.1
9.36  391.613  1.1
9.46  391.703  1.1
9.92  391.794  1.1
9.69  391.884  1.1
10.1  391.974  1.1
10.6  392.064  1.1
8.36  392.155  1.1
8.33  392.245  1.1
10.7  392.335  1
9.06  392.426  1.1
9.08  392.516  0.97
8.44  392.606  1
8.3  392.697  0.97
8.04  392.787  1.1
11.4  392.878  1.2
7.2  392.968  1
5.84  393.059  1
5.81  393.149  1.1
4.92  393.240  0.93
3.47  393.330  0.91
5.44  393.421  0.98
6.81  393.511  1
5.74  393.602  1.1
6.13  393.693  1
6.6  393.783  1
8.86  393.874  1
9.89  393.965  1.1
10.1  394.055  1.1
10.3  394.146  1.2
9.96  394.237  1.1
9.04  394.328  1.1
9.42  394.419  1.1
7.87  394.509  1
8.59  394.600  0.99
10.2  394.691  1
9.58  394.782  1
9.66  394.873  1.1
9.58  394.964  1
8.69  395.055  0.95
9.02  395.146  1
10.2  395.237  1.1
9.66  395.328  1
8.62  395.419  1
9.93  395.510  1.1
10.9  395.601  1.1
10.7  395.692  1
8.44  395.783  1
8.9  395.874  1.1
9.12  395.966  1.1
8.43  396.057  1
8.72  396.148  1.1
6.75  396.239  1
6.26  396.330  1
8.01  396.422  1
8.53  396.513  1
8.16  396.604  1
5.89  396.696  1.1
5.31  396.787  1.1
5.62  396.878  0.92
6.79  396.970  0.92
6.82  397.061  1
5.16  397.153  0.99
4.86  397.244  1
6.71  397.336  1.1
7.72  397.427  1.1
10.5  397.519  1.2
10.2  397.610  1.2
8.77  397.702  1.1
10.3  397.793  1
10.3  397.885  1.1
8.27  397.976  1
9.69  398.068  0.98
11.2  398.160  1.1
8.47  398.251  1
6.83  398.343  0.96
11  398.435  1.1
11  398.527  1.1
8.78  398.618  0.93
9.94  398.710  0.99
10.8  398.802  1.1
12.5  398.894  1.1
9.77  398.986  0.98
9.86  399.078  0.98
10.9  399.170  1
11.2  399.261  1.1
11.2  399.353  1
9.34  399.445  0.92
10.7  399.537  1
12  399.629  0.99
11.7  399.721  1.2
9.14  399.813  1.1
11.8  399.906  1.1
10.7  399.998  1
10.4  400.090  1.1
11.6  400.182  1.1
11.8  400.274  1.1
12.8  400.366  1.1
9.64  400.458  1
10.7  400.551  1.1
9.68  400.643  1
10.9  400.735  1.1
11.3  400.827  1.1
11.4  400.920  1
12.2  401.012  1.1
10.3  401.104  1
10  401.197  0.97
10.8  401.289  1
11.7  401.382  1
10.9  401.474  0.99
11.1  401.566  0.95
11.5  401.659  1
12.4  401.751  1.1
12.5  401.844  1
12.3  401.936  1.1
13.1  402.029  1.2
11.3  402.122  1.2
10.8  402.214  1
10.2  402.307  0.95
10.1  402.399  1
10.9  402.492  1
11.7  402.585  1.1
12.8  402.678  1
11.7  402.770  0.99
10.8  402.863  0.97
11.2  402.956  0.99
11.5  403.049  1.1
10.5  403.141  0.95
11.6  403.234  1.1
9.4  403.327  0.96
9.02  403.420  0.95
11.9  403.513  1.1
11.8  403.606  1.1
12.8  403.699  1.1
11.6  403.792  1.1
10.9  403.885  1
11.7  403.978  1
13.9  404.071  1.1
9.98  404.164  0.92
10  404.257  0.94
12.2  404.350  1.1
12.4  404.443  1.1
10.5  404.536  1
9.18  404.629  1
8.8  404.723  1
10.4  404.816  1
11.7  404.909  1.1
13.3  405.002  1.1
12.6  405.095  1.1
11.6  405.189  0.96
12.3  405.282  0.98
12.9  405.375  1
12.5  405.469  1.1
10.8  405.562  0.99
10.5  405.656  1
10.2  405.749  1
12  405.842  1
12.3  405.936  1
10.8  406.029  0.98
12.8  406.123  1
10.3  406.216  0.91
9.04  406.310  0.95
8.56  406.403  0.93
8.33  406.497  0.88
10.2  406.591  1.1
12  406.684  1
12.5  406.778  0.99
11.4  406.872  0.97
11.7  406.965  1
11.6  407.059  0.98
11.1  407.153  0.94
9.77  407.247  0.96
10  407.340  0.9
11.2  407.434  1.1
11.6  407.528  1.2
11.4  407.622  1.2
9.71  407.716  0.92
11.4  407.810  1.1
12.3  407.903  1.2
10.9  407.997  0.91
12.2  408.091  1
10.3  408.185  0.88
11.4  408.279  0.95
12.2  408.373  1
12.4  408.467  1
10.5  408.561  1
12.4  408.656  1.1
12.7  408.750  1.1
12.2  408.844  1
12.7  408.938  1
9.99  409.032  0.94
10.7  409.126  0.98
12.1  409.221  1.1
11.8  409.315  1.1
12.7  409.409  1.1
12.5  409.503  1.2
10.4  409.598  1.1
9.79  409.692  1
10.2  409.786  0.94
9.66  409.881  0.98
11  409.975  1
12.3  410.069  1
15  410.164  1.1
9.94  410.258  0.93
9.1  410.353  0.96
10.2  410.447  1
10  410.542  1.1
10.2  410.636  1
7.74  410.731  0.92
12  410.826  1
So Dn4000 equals 1.33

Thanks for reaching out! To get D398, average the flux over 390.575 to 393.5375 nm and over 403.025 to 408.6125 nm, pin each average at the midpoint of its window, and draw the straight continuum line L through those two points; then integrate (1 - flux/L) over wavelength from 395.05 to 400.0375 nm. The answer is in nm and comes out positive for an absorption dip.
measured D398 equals 0.361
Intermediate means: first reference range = 8.9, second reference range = 11.2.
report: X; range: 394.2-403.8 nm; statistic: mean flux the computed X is 9.96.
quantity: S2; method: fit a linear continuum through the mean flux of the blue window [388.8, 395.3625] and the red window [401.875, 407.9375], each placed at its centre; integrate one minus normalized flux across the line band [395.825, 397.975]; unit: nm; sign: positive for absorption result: 0.47 nm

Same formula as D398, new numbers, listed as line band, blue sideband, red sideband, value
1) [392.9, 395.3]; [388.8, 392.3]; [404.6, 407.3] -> 0.48 nm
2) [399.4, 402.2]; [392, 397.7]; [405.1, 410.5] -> -0.46 nm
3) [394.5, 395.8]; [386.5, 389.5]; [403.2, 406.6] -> 0.07 nm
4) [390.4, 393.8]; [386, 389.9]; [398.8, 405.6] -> 0.37 nm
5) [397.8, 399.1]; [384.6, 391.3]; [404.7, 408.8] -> 0.07 nm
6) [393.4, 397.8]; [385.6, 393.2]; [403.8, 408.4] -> 0.76 nm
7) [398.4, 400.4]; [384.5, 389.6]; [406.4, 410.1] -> -0.09 nm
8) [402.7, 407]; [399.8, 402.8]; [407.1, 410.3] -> 0.04 nm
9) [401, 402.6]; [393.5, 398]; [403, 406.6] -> -0.17 nm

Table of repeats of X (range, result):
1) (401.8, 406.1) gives 11.4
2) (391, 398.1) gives 8.58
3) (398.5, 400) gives 10.7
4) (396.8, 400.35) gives 9.58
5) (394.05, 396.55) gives 9.1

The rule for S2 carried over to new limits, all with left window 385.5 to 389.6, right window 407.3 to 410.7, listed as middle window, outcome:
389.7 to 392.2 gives -0.18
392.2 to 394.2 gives 0.40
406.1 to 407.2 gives 0.03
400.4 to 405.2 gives -0.26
